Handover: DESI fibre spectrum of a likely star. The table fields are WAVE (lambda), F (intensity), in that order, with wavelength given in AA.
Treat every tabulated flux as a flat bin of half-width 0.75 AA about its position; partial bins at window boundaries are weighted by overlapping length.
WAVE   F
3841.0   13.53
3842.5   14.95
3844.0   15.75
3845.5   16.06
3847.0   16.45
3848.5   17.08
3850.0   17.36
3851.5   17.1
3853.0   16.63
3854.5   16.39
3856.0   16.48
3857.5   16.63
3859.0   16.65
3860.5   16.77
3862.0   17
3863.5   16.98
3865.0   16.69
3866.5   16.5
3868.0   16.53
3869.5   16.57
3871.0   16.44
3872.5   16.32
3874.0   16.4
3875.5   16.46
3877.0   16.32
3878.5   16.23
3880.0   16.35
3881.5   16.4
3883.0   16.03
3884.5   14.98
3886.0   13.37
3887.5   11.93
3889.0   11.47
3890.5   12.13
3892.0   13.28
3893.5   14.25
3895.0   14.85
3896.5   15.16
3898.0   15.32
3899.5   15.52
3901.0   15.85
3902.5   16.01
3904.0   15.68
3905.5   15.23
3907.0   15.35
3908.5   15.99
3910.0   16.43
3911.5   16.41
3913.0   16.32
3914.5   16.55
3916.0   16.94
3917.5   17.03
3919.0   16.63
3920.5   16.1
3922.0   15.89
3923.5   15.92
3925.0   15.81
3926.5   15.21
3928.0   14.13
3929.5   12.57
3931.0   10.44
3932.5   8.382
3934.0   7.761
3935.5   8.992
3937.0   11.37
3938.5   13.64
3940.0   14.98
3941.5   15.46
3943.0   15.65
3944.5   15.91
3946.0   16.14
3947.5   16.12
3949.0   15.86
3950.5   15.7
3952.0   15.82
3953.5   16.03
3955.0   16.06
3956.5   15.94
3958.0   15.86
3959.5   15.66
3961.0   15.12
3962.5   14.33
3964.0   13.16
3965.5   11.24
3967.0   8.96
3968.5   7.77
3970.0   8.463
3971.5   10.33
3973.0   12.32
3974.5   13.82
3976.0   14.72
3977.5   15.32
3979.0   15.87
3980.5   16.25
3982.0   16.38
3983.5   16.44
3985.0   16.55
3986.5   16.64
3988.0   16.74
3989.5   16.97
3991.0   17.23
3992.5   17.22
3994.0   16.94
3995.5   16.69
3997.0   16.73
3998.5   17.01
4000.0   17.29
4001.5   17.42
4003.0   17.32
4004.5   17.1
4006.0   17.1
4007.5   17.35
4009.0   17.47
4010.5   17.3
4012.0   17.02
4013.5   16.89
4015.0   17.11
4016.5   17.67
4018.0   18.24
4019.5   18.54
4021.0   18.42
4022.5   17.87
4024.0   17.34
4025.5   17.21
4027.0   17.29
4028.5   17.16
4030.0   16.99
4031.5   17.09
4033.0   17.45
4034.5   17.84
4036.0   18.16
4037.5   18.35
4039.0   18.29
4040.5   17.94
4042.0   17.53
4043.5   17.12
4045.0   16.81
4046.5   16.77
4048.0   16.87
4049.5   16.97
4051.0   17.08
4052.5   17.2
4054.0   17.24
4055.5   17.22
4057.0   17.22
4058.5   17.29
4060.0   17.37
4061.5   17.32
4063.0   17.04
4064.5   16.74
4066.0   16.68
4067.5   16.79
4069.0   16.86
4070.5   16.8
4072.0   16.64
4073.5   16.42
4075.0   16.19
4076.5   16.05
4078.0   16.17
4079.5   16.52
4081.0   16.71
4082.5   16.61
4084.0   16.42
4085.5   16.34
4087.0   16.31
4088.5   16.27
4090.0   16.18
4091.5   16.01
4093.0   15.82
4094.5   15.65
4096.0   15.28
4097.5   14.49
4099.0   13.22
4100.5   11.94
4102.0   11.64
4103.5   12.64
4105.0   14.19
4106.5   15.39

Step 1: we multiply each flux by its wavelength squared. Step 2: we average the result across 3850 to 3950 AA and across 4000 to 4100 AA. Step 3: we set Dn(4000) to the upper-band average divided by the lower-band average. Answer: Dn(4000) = 1.2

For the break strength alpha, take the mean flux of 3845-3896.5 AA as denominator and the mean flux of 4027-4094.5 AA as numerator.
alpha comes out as 1.1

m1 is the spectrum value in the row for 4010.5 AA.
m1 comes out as 17.3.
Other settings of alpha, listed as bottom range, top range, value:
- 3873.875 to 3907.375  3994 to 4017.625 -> 1.15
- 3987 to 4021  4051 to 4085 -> 0.97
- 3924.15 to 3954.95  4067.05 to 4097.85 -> 1.17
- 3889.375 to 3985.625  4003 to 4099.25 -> 1.17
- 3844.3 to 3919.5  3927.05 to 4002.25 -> 0.91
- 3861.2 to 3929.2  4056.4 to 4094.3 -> 1.06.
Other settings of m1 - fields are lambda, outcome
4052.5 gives 17.2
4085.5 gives 16.34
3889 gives 11.47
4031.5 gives 17.09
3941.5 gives 15.46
